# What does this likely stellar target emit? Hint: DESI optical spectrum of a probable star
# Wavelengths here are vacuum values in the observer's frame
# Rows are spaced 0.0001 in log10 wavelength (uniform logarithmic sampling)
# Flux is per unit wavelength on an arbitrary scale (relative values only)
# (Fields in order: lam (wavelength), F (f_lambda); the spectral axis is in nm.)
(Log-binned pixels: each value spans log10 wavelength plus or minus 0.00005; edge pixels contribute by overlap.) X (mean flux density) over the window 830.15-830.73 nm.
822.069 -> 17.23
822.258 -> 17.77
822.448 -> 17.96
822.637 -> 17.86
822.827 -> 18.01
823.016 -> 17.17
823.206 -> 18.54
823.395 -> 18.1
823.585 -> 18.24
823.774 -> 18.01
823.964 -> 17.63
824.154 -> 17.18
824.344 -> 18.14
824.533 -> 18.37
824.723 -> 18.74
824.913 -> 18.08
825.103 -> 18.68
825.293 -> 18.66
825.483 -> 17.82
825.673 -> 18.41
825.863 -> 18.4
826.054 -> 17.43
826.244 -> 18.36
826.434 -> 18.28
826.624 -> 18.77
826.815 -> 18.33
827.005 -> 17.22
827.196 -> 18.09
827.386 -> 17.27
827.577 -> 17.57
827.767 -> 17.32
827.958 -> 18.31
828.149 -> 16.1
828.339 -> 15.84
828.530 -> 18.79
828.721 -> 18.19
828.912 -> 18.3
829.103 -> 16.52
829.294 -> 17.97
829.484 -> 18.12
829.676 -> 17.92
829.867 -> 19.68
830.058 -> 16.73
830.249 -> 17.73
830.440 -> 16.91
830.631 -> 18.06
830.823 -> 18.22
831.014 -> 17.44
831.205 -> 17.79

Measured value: 17.6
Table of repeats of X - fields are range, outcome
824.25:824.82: 18.4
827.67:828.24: 17.2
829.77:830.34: 18.1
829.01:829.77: 17.6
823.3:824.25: 17.8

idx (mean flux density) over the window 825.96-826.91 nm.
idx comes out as 18.2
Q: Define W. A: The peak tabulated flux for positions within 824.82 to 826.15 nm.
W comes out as 18.68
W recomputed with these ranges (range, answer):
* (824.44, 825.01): 18.74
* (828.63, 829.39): 18.3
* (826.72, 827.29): 18.33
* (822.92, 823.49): 18.54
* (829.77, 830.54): 19.68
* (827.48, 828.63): 18.79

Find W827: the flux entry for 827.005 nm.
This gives 17.22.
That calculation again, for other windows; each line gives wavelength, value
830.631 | 18.06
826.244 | 18.36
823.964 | 17.63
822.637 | 17.86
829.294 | 17.97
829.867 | 19.68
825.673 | 18.41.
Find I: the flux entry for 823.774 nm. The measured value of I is 18.01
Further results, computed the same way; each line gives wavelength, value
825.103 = 18.68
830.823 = 18.22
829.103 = 16.52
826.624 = 18.77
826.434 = 18.28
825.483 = 17.82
